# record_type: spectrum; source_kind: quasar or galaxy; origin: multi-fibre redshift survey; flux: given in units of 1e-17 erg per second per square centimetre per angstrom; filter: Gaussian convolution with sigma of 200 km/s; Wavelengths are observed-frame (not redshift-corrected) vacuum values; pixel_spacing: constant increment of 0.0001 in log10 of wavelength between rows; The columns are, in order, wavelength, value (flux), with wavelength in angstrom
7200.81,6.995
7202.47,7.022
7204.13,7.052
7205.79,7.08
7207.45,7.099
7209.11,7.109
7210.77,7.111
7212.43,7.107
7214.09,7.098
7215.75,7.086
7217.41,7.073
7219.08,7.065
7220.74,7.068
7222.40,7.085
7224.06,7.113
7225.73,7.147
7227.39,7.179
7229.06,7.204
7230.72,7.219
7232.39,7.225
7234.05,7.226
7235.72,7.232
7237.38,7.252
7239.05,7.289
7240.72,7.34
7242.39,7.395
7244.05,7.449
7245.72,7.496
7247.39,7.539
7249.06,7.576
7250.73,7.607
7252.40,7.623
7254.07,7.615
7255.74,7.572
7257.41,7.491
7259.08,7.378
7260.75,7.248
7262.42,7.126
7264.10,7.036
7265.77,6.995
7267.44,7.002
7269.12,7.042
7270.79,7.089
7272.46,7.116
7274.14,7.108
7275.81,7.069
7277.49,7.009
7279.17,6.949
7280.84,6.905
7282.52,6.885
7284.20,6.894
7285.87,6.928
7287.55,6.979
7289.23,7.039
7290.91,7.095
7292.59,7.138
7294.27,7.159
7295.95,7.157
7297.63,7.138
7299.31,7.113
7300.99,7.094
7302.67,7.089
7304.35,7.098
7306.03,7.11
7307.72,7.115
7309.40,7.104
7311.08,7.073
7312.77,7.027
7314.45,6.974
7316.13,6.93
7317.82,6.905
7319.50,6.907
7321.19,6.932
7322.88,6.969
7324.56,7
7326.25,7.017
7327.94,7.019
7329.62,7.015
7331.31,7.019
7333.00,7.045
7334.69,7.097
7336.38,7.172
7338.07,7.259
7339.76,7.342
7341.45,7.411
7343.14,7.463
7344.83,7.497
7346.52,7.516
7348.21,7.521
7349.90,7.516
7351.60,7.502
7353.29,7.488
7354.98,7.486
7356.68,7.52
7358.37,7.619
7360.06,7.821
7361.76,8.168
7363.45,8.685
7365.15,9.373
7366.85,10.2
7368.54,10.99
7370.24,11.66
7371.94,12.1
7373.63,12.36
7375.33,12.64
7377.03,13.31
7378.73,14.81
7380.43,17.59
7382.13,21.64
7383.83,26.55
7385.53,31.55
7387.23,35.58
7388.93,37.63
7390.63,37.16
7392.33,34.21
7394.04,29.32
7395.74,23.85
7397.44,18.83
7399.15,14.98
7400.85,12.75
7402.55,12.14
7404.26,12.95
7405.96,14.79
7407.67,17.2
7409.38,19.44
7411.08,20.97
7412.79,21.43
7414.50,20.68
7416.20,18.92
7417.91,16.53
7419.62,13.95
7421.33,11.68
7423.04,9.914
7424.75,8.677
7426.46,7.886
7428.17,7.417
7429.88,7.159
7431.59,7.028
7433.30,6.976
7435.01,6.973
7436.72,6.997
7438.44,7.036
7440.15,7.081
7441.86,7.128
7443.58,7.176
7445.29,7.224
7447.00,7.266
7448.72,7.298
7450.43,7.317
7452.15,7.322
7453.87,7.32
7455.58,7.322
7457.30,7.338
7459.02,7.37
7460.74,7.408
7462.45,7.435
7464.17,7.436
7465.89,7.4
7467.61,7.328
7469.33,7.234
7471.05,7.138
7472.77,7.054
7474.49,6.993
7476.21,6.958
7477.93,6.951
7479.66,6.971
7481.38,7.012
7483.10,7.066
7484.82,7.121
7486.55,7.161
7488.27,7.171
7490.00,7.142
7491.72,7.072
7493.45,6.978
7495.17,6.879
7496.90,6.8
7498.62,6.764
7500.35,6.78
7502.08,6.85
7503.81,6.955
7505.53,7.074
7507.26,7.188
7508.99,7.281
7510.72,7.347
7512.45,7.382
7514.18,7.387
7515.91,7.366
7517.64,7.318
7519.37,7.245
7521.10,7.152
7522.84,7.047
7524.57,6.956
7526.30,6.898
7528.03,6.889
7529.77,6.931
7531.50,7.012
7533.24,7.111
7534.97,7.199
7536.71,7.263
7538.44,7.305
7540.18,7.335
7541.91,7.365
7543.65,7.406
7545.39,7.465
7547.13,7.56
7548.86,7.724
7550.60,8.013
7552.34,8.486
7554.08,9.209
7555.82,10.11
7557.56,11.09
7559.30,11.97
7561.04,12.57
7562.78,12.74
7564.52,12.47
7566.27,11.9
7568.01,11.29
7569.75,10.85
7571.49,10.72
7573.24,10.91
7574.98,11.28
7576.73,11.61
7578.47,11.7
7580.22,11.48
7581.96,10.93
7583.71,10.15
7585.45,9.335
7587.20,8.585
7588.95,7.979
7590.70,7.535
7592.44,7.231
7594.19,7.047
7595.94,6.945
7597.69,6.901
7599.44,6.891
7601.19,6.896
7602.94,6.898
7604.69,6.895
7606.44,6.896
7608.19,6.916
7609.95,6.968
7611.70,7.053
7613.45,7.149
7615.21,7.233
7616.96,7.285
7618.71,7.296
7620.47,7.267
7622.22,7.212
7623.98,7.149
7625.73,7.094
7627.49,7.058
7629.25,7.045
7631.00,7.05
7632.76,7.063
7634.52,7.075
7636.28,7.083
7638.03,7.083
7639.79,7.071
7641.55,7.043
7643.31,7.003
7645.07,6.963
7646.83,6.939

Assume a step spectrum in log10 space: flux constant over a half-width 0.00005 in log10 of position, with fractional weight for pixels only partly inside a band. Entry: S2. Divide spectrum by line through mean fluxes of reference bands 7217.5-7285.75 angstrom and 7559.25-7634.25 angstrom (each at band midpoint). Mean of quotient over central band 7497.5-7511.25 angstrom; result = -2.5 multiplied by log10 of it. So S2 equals 0.18 mag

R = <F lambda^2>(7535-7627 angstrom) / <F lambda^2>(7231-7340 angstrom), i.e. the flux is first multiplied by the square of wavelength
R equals 1.3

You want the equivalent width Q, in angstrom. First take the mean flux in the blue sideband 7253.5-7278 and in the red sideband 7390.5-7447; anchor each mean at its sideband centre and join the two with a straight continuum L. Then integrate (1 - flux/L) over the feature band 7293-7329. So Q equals 8.4 angstrom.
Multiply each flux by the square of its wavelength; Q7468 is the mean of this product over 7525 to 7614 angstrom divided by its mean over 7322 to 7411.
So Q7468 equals 0.67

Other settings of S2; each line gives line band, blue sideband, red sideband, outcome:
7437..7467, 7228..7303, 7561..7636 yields 0.10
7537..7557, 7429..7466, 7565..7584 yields 0.28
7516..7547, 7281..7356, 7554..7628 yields 0.19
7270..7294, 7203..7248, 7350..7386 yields 0.30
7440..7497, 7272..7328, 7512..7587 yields 0.17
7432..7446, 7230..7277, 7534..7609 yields 0.18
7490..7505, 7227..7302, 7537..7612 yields 0.24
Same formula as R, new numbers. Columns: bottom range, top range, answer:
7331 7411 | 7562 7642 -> 0.61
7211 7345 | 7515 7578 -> 1.34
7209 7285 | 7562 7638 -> 1.29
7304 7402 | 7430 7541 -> 0.60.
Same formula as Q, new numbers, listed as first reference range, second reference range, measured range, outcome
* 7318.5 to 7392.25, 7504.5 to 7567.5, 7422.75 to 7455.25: 9.4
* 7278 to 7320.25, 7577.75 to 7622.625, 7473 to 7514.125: 2.8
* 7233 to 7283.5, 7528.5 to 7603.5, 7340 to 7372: -2.3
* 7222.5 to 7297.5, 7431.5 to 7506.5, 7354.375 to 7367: -2.0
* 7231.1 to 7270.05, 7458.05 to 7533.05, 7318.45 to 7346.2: 0.5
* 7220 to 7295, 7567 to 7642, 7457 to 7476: 1.2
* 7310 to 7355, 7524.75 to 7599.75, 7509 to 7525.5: 2.7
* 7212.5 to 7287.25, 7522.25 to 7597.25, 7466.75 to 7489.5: 3.9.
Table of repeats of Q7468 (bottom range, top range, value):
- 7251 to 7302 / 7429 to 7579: 1.18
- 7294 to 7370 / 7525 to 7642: 1.19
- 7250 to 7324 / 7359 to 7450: 2.16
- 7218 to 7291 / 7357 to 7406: 2.58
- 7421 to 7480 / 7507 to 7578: 1.21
